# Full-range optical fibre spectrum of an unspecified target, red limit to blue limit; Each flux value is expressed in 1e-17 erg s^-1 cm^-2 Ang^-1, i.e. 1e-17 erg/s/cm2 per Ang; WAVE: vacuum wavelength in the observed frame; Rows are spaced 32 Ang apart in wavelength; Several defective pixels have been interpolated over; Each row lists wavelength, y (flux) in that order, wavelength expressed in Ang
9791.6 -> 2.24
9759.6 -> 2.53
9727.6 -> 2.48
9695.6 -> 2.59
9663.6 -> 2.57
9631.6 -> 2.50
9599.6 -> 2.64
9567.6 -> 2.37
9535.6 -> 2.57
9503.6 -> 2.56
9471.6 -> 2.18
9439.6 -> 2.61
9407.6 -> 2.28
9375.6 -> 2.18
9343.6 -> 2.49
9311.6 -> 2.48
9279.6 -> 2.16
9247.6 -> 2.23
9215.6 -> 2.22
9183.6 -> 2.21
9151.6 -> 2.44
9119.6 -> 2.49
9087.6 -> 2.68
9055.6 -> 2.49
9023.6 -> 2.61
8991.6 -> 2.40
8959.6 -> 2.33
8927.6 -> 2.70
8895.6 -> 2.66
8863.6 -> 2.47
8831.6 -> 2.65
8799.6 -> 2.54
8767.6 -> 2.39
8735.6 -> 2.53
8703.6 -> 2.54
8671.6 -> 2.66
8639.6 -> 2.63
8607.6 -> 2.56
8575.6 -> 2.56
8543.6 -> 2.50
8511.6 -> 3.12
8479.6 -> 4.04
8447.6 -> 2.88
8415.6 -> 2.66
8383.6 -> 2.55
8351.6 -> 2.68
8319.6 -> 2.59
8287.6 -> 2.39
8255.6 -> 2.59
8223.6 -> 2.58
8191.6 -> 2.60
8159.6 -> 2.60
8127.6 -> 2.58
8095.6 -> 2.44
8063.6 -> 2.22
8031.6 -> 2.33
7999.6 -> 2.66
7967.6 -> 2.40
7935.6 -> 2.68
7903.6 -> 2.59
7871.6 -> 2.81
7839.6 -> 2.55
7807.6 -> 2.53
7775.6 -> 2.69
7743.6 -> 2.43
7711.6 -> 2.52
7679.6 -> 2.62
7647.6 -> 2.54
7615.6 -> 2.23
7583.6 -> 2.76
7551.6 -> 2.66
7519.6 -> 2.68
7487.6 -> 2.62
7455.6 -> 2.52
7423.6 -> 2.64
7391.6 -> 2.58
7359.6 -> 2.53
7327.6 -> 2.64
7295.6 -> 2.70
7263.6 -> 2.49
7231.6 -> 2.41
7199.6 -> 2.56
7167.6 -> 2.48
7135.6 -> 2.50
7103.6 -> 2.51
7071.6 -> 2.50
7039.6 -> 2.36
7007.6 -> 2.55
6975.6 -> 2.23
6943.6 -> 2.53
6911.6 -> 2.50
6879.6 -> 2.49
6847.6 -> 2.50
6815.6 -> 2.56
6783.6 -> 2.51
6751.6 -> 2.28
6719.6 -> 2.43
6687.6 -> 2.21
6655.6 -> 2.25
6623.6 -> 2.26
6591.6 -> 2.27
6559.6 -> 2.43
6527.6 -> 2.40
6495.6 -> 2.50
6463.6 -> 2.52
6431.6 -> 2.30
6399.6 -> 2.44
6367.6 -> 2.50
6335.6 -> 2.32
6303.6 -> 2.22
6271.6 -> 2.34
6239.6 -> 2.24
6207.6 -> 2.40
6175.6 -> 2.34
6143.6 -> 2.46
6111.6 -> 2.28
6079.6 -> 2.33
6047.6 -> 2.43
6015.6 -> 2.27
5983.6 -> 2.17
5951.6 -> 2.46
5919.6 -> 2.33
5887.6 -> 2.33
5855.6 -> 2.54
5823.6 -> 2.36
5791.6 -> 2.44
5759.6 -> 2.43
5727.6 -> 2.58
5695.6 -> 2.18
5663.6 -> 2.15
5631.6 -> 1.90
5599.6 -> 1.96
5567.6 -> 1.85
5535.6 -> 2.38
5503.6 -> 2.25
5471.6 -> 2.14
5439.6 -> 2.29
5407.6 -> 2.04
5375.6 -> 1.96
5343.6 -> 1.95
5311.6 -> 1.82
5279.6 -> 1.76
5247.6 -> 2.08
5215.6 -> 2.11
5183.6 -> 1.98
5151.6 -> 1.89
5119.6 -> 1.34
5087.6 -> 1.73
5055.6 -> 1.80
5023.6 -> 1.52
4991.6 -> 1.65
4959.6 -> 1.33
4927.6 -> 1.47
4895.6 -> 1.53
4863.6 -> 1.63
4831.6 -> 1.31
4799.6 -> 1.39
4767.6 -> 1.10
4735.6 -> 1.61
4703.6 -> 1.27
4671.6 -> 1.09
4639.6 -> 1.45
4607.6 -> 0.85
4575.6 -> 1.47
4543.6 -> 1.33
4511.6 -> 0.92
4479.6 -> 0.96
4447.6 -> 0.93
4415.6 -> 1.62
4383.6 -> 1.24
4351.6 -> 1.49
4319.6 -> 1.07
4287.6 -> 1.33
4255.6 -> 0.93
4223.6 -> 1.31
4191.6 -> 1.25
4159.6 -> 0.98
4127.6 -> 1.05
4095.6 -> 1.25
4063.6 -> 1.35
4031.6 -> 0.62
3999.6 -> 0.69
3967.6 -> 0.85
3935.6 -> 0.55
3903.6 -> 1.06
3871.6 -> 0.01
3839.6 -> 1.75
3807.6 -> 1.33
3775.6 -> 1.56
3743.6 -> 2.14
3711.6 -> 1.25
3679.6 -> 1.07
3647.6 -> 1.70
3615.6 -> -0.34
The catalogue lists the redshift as 0.291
